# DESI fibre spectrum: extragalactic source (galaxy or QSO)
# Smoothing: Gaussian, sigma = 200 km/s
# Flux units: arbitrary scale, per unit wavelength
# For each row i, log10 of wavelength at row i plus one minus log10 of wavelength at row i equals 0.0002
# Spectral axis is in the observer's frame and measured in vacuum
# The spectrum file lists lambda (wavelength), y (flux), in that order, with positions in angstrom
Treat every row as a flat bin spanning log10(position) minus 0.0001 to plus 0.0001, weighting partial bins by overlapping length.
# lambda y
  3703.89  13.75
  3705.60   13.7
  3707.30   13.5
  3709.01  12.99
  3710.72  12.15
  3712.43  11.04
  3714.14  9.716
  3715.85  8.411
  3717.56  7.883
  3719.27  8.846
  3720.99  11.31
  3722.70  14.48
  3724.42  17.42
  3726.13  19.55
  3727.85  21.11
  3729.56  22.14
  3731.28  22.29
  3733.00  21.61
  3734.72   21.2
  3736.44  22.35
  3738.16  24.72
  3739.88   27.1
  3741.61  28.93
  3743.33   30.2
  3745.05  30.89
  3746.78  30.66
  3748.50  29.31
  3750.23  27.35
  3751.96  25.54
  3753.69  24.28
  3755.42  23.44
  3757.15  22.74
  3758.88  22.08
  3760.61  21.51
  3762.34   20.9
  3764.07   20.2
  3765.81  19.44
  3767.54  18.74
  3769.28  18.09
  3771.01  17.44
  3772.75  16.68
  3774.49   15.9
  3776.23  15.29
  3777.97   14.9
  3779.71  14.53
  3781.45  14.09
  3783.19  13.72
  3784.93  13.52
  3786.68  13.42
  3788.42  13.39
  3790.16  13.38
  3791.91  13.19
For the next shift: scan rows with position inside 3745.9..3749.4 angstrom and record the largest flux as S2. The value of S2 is 30.66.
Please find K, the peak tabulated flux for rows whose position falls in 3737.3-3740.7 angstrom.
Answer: 27.1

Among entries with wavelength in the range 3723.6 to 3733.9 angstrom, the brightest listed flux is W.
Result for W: 22.29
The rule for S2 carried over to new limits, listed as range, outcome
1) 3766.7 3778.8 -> 18.74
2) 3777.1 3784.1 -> 14.9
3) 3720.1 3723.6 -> 14.48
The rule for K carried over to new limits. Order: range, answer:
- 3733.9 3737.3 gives 22.35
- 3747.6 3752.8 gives 29.31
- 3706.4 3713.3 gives 13.5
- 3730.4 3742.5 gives 28.93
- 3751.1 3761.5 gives 25.54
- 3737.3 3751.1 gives 30.89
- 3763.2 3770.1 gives 20.2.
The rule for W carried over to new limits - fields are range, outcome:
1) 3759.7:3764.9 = 21.51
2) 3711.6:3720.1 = 11.04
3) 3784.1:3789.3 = 13.52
